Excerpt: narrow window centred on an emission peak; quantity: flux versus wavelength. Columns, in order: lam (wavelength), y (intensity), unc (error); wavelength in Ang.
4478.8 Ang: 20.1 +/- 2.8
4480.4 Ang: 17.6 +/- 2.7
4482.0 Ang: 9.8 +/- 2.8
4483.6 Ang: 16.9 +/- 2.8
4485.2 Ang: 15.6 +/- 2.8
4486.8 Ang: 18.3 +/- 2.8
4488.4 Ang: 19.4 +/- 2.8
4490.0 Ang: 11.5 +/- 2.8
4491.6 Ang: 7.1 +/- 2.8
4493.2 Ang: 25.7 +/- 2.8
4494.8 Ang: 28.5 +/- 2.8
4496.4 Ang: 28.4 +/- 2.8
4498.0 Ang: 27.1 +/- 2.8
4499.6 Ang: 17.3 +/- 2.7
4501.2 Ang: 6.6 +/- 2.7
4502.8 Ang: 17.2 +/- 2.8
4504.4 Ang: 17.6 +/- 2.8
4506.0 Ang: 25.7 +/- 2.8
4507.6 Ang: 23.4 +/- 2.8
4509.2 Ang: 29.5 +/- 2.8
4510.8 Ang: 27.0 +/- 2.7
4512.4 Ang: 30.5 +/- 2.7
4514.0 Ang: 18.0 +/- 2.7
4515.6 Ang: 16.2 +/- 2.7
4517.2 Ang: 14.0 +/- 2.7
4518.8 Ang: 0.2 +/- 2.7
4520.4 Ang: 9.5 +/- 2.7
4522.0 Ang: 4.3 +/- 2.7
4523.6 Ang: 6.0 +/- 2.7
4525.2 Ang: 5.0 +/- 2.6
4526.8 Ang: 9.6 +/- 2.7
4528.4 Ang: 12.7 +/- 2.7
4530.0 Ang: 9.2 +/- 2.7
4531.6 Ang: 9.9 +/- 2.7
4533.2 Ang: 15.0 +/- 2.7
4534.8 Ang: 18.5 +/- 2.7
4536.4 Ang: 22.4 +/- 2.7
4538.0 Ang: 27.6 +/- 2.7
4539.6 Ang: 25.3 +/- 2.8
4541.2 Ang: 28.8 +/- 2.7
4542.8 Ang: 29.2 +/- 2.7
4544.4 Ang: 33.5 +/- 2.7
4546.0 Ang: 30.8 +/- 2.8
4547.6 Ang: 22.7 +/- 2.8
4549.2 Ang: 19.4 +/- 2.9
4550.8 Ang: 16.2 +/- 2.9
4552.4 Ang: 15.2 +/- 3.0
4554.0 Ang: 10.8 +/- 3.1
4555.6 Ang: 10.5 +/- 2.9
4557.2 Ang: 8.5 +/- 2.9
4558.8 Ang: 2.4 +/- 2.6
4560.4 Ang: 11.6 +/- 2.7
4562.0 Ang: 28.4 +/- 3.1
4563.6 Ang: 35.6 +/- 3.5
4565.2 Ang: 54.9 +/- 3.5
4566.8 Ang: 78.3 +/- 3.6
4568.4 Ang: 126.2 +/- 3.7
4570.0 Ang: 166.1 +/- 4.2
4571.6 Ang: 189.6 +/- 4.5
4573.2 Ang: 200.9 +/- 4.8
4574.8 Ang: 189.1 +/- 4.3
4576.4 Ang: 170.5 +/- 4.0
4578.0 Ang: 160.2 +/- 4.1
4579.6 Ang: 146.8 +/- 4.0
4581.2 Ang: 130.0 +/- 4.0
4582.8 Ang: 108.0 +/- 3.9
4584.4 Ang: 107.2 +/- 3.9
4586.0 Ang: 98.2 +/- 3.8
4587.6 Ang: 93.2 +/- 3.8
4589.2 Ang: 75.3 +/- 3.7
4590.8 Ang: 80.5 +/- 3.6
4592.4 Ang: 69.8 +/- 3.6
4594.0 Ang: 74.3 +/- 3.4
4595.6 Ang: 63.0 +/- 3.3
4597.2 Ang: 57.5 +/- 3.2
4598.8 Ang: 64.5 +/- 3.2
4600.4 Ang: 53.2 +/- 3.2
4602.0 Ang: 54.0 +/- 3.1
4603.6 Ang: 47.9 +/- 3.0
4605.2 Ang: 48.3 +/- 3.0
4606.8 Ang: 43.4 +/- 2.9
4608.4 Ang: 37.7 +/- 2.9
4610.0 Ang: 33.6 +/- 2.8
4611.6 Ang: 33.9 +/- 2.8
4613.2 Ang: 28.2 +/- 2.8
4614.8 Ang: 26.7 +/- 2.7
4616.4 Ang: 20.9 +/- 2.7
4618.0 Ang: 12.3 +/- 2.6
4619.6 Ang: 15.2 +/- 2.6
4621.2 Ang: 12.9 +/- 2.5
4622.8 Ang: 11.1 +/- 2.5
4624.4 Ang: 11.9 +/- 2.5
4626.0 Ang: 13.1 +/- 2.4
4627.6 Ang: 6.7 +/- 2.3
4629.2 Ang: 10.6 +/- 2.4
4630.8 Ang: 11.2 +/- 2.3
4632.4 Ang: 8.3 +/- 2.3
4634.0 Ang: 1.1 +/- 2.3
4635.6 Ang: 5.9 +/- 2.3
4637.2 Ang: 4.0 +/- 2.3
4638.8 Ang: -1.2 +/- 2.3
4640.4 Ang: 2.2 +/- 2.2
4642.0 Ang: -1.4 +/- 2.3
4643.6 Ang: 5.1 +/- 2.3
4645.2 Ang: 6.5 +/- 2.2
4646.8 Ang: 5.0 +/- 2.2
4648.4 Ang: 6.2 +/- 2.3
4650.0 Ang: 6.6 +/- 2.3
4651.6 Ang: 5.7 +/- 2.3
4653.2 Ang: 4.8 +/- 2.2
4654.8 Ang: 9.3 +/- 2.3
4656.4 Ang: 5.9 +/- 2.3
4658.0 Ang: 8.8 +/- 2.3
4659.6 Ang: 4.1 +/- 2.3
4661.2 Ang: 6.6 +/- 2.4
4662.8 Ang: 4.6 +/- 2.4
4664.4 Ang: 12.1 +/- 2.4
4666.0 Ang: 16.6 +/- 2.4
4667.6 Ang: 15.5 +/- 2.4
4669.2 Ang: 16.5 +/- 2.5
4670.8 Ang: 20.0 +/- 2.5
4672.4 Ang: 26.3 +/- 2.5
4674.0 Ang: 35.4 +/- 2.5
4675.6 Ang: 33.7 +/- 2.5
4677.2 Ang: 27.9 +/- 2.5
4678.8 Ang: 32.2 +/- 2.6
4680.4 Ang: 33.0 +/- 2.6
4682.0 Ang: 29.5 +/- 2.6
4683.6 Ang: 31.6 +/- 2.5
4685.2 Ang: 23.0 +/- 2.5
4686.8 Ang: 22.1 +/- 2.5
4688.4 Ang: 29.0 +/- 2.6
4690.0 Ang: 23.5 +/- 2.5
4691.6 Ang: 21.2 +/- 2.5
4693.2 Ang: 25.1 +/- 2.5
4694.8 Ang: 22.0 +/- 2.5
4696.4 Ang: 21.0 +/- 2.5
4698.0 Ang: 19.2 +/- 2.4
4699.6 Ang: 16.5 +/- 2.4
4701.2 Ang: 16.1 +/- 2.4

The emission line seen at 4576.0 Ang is Lyman alpha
